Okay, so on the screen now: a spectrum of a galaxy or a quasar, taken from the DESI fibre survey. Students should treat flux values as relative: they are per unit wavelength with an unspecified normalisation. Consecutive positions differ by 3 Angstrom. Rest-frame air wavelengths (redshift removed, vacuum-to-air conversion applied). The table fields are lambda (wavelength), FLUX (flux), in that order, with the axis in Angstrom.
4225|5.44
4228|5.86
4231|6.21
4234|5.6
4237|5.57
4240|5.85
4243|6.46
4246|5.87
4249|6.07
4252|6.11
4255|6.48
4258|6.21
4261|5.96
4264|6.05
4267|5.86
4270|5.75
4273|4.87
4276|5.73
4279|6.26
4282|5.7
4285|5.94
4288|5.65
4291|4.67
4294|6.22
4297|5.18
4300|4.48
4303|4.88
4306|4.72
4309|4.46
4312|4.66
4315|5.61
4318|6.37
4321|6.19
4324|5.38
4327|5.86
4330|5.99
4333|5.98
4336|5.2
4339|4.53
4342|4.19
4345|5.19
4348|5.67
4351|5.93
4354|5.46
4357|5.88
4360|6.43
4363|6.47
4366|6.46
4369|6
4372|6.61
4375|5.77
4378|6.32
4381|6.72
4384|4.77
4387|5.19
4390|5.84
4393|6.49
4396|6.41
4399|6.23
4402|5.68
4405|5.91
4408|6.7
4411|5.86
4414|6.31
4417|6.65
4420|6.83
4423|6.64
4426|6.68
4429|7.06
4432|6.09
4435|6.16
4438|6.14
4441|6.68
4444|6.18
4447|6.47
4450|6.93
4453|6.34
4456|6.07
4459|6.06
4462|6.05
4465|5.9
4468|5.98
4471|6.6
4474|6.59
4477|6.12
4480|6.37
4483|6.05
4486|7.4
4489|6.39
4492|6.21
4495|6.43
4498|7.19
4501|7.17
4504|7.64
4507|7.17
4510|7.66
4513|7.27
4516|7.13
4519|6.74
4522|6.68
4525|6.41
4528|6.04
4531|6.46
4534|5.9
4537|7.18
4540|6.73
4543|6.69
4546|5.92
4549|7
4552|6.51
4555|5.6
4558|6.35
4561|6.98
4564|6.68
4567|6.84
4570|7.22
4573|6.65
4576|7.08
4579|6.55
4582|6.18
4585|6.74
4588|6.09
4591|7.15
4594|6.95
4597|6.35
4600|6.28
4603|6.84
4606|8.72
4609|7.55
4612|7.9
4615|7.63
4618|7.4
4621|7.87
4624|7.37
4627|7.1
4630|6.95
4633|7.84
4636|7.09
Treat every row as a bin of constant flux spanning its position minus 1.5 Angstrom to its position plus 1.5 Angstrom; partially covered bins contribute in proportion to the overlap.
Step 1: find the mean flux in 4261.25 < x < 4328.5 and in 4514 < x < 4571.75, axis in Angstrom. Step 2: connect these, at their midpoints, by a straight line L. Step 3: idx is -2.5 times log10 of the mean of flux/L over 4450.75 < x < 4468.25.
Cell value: 0.02 mag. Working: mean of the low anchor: 5.49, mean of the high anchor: 6.59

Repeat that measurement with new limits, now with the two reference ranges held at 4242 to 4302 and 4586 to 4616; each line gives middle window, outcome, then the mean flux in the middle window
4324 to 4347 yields 0.141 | 5.29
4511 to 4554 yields 0.036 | 6.62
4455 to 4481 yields 0.066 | 6.19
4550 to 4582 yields 0.057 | 6.63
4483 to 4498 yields 0.010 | 6.61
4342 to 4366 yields 0.057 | 5.79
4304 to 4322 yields 0.123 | 5.3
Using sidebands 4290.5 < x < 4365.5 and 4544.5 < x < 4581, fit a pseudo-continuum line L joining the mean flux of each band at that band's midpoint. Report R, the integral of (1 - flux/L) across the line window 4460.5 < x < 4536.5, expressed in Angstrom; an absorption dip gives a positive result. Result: -4.07 Angstrom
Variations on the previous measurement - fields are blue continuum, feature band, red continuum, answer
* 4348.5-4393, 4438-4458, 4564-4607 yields -0.4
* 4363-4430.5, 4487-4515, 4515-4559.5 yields -2.6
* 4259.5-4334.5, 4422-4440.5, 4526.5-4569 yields -1.3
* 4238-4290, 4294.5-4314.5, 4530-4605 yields 3.9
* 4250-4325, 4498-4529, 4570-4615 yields -1.9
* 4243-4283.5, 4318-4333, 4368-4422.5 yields 0.3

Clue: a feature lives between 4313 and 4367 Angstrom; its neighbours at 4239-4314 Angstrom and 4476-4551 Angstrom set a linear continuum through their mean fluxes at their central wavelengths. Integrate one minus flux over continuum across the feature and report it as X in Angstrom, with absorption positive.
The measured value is 1.9 Angstrom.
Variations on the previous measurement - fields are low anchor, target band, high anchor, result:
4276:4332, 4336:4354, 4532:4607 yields 1.6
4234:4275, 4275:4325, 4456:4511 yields 5.2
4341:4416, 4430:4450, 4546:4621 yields -0.4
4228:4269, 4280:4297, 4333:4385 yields 0.9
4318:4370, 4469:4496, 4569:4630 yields 0.0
